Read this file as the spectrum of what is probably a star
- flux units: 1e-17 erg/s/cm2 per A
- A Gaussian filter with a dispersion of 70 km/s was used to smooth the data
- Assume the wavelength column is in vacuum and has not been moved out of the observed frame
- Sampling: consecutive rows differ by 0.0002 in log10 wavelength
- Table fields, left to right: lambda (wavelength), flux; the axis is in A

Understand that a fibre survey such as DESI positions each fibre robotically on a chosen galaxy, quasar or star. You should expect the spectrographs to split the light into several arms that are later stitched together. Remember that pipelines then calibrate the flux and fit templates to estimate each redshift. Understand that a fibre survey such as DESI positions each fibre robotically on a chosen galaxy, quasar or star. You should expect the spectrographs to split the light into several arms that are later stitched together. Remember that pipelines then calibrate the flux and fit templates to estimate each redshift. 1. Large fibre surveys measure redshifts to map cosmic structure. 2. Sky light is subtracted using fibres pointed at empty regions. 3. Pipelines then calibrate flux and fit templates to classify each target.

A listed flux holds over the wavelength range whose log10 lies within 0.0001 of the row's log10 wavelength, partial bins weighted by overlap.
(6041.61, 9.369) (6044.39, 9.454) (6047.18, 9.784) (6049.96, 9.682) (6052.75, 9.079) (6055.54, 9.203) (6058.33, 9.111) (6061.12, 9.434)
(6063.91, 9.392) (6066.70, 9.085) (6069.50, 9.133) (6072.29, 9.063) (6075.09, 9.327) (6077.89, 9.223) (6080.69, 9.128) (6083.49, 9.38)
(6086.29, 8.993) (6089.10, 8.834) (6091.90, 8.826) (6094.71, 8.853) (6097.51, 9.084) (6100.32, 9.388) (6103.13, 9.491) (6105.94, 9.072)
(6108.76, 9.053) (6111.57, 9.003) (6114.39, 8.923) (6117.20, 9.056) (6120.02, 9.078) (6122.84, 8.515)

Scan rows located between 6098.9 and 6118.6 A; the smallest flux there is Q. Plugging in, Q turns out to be 8.923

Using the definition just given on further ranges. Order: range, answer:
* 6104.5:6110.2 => 9.053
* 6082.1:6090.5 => 8.834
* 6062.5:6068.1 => 9.085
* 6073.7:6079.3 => 9.223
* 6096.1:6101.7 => 9.084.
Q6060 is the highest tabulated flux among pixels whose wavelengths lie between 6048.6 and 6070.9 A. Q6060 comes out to 9.682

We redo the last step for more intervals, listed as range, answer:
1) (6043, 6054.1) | 9.784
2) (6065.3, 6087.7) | 9.38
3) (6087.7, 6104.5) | 9.491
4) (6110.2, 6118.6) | 9.056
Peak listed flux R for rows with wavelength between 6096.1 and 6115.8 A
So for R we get 9.491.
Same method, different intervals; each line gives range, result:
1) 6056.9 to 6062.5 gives 9.434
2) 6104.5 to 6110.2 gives 9.072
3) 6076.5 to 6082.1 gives 9.223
